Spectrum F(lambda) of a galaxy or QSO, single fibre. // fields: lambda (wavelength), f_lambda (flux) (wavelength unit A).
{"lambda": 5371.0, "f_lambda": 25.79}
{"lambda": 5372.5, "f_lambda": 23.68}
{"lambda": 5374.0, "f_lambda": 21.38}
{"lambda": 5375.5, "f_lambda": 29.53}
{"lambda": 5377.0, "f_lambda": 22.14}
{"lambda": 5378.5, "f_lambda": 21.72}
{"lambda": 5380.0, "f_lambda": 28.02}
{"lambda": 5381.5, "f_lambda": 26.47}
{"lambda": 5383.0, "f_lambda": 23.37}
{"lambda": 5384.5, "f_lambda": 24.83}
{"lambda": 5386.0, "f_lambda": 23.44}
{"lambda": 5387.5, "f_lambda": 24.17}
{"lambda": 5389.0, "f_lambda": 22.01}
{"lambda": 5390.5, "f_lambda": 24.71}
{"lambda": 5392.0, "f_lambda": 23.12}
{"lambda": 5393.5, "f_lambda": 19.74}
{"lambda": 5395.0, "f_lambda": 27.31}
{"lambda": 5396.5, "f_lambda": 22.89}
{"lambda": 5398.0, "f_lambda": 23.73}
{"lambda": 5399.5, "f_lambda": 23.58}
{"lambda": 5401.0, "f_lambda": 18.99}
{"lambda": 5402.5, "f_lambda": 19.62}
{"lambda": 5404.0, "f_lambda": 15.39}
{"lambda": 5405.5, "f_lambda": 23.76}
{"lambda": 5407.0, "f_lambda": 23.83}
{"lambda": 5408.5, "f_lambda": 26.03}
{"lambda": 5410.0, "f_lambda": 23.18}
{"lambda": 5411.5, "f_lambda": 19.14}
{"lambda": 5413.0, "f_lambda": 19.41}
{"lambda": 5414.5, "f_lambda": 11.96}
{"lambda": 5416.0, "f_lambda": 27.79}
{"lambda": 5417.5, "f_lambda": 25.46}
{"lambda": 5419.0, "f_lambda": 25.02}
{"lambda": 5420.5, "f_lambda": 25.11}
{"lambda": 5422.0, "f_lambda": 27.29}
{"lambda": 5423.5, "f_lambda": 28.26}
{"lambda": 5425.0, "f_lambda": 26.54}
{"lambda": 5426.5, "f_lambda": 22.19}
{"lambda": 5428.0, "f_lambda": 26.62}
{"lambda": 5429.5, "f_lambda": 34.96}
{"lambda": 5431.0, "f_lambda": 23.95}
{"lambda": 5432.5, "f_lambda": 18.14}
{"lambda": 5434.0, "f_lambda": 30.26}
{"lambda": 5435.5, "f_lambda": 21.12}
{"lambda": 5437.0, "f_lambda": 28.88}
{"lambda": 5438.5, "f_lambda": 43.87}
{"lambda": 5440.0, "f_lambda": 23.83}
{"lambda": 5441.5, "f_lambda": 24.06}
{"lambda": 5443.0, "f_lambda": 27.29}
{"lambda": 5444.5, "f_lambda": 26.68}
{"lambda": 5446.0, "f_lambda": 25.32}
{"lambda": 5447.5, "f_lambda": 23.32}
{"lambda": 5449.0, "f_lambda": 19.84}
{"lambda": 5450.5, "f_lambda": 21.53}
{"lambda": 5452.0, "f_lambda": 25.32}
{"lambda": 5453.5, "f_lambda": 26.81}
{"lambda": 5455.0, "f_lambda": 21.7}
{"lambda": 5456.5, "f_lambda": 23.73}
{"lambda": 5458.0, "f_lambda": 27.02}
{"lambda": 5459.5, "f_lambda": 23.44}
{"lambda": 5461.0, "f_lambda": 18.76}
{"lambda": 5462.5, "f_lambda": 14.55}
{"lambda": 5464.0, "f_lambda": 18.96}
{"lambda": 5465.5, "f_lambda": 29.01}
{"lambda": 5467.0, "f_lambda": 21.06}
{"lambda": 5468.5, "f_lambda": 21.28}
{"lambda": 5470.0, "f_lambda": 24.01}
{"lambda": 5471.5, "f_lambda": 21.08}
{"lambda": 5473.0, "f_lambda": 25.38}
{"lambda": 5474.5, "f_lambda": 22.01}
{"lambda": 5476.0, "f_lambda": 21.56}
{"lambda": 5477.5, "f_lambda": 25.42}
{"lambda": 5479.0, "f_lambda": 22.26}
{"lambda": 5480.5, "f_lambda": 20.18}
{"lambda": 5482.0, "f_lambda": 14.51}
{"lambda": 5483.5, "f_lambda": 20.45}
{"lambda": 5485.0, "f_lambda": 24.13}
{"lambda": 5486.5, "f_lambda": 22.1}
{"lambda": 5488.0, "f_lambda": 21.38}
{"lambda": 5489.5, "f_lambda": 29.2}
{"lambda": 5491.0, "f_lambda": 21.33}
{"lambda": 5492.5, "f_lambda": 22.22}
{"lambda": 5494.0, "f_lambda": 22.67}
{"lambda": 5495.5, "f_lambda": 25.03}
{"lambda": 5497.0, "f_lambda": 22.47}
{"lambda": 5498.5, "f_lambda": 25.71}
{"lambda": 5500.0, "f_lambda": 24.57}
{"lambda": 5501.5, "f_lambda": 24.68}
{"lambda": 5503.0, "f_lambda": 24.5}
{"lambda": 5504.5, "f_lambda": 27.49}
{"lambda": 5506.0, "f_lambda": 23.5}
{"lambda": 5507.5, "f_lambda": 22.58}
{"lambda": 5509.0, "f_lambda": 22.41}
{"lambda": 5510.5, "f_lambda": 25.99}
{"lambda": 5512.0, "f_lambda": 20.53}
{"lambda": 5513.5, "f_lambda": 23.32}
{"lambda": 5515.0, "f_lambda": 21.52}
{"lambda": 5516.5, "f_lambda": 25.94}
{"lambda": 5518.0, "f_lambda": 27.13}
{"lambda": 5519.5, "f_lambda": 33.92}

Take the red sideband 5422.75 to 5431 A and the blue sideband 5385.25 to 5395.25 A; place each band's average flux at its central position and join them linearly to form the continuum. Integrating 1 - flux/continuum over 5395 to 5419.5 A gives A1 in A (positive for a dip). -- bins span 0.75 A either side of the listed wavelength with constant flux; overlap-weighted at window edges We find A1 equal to 3.09 A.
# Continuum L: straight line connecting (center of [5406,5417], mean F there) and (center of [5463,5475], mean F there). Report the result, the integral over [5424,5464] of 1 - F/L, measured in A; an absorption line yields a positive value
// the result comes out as -4.7 A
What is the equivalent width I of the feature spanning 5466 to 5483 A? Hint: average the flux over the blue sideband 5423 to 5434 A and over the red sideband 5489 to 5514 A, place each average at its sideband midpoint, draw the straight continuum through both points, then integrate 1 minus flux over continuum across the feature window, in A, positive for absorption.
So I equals 2.0 A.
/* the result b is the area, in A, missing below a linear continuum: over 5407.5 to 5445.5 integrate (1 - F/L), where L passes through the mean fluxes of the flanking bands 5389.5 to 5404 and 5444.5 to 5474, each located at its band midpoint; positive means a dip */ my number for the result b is -4.95 A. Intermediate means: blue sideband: 22.2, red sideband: 22.8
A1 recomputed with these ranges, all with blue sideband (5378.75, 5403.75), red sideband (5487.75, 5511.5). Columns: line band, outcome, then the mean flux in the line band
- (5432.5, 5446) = -2.2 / 27.5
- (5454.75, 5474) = 1.2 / 22.3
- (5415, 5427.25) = -1.1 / 25.7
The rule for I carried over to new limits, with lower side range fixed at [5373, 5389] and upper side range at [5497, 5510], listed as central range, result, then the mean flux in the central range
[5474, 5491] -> 1.59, 22.1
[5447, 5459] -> 0.34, 23.7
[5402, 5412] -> 1.11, 21.7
